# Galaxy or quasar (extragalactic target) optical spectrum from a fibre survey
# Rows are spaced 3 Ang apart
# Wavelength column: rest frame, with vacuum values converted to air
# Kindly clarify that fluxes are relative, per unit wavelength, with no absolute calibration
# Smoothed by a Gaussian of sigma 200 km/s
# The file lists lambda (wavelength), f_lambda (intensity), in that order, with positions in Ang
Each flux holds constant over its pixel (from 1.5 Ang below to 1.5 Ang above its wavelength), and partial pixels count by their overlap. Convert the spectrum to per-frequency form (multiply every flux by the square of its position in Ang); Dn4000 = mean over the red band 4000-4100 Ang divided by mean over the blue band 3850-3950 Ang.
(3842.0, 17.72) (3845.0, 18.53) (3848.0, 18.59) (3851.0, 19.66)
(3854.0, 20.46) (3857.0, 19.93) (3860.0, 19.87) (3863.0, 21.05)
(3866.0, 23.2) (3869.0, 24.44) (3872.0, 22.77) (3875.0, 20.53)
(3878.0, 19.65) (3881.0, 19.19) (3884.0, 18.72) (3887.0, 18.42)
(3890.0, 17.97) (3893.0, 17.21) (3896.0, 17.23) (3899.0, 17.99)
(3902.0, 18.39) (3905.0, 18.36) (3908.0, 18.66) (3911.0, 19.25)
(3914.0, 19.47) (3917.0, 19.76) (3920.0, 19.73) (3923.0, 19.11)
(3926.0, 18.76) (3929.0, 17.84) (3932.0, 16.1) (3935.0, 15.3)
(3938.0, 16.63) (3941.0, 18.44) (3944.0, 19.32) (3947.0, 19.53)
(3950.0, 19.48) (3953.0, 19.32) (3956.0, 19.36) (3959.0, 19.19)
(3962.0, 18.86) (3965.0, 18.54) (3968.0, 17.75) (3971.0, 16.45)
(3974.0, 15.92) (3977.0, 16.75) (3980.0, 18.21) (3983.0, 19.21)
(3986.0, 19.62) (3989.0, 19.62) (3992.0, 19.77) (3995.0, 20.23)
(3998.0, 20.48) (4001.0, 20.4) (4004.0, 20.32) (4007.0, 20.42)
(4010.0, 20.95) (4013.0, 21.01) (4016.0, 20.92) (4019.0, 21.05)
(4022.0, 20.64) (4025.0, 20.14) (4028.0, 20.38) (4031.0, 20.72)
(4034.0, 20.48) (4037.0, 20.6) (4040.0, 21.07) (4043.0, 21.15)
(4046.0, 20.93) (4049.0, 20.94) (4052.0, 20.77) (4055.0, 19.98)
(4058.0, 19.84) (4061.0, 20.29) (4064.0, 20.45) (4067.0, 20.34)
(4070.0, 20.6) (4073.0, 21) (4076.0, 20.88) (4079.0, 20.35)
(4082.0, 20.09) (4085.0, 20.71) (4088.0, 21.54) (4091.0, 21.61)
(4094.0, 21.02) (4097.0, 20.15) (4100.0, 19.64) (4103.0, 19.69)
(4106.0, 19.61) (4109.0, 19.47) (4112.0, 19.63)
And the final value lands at 1.16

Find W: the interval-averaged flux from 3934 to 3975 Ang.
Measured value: 18.2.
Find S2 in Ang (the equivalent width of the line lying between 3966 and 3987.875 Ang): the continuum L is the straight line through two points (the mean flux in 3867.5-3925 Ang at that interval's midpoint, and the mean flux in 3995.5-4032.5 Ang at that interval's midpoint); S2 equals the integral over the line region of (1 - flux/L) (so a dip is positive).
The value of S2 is 2.7 Ang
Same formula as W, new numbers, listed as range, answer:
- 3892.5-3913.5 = 18.3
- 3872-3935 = 18.6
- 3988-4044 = 20.5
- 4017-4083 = 20.6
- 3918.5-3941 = 17.7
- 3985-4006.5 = 20.1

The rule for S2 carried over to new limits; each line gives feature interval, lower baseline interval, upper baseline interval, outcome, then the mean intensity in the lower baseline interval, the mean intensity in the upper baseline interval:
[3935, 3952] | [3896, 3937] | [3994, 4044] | 0.5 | 18.3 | 20.6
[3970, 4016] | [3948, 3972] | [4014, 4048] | 0.7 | 18.7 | 20.7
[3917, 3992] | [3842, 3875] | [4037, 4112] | 8.2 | 20.7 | 20.5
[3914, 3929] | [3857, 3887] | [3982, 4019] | 1.0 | 20.9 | 20.3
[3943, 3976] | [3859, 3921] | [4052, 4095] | 2.5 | 19.6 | 20.6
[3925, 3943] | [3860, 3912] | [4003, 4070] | 2.5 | 19.6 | 20.6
